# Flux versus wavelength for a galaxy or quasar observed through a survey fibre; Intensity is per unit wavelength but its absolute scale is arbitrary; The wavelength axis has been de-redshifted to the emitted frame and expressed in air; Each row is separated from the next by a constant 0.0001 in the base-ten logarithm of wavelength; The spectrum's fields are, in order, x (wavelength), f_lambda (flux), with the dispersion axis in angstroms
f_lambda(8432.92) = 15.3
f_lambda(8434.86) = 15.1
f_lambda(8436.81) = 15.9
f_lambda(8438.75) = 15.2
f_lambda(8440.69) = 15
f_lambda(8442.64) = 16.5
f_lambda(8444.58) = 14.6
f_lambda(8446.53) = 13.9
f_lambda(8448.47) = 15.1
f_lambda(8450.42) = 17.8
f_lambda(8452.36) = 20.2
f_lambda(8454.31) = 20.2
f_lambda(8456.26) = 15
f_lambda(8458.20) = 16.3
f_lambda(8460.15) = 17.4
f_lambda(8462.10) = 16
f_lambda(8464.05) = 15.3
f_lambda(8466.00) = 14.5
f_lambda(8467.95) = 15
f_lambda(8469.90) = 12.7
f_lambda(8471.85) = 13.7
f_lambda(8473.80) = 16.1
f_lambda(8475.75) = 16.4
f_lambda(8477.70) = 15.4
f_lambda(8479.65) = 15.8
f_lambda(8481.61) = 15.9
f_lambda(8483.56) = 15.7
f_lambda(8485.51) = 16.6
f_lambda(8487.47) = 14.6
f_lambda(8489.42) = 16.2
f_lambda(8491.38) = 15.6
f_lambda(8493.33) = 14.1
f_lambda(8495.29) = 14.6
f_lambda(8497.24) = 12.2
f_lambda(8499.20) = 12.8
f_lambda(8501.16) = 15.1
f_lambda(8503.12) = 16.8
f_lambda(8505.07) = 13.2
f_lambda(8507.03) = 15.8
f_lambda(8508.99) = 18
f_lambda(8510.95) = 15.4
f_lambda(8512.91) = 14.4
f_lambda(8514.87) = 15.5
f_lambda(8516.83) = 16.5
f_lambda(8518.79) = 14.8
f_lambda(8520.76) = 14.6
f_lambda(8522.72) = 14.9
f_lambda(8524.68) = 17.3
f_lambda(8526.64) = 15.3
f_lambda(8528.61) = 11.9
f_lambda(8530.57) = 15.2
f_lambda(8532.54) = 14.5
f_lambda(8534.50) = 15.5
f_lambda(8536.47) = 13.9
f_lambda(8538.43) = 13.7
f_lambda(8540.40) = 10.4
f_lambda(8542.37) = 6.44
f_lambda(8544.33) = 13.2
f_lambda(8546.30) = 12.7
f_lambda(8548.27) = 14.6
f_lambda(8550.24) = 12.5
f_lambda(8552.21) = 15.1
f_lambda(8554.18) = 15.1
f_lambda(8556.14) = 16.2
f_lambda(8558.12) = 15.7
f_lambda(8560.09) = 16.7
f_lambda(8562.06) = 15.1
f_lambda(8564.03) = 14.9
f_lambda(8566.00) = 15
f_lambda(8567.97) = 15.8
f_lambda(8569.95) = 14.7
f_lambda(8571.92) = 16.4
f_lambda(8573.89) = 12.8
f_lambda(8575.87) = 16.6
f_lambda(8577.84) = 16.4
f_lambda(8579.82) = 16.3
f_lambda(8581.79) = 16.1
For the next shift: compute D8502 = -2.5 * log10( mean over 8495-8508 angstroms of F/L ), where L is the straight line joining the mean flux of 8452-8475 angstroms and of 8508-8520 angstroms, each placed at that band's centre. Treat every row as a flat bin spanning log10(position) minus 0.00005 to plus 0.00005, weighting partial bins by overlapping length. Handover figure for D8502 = 0.103 mag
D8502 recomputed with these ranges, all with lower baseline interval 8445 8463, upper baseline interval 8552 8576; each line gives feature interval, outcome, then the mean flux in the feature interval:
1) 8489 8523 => 0.08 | 15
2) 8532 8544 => 0.26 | 12.4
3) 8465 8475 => 0.15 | 14.4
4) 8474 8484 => 0.04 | 15.9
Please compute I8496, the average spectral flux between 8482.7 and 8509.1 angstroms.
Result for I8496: 15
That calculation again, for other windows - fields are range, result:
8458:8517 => 15.2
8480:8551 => 14.5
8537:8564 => 13.7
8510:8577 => 14.5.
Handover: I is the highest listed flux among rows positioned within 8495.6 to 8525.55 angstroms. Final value 18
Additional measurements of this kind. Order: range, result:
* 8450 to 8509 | 20.2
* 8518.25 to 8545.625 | 17.3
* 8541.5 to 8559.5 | 16.2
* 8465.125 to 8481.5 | 16.4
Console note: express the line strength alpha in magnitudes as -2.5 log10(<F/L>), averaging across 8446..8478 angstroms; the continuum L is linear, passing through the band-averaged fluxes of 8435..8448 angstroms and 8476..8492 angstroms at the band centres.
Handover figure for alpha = -0.04 mag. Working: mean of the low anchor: 15.2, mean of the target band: 16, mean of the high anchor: 15.8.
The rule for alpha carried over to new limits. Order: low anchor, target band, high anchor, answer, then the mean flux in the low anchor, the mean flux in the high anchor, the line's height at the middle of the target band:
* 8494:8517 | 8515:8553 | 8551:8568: 0.10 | 15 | 15.5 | 15.2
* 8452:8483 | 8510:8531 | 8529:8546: -0.11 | 15.9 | 12.8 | 13.6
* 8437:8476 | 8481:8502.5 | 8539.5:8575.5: 0.03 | 15.8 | 14.1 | 15.2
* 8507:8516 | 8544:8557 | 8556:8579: 0.10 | 15.8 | 15.5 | 15.6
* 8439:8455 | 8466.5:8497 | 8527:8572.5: 0.04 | 16.5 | 14.1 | 15.7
